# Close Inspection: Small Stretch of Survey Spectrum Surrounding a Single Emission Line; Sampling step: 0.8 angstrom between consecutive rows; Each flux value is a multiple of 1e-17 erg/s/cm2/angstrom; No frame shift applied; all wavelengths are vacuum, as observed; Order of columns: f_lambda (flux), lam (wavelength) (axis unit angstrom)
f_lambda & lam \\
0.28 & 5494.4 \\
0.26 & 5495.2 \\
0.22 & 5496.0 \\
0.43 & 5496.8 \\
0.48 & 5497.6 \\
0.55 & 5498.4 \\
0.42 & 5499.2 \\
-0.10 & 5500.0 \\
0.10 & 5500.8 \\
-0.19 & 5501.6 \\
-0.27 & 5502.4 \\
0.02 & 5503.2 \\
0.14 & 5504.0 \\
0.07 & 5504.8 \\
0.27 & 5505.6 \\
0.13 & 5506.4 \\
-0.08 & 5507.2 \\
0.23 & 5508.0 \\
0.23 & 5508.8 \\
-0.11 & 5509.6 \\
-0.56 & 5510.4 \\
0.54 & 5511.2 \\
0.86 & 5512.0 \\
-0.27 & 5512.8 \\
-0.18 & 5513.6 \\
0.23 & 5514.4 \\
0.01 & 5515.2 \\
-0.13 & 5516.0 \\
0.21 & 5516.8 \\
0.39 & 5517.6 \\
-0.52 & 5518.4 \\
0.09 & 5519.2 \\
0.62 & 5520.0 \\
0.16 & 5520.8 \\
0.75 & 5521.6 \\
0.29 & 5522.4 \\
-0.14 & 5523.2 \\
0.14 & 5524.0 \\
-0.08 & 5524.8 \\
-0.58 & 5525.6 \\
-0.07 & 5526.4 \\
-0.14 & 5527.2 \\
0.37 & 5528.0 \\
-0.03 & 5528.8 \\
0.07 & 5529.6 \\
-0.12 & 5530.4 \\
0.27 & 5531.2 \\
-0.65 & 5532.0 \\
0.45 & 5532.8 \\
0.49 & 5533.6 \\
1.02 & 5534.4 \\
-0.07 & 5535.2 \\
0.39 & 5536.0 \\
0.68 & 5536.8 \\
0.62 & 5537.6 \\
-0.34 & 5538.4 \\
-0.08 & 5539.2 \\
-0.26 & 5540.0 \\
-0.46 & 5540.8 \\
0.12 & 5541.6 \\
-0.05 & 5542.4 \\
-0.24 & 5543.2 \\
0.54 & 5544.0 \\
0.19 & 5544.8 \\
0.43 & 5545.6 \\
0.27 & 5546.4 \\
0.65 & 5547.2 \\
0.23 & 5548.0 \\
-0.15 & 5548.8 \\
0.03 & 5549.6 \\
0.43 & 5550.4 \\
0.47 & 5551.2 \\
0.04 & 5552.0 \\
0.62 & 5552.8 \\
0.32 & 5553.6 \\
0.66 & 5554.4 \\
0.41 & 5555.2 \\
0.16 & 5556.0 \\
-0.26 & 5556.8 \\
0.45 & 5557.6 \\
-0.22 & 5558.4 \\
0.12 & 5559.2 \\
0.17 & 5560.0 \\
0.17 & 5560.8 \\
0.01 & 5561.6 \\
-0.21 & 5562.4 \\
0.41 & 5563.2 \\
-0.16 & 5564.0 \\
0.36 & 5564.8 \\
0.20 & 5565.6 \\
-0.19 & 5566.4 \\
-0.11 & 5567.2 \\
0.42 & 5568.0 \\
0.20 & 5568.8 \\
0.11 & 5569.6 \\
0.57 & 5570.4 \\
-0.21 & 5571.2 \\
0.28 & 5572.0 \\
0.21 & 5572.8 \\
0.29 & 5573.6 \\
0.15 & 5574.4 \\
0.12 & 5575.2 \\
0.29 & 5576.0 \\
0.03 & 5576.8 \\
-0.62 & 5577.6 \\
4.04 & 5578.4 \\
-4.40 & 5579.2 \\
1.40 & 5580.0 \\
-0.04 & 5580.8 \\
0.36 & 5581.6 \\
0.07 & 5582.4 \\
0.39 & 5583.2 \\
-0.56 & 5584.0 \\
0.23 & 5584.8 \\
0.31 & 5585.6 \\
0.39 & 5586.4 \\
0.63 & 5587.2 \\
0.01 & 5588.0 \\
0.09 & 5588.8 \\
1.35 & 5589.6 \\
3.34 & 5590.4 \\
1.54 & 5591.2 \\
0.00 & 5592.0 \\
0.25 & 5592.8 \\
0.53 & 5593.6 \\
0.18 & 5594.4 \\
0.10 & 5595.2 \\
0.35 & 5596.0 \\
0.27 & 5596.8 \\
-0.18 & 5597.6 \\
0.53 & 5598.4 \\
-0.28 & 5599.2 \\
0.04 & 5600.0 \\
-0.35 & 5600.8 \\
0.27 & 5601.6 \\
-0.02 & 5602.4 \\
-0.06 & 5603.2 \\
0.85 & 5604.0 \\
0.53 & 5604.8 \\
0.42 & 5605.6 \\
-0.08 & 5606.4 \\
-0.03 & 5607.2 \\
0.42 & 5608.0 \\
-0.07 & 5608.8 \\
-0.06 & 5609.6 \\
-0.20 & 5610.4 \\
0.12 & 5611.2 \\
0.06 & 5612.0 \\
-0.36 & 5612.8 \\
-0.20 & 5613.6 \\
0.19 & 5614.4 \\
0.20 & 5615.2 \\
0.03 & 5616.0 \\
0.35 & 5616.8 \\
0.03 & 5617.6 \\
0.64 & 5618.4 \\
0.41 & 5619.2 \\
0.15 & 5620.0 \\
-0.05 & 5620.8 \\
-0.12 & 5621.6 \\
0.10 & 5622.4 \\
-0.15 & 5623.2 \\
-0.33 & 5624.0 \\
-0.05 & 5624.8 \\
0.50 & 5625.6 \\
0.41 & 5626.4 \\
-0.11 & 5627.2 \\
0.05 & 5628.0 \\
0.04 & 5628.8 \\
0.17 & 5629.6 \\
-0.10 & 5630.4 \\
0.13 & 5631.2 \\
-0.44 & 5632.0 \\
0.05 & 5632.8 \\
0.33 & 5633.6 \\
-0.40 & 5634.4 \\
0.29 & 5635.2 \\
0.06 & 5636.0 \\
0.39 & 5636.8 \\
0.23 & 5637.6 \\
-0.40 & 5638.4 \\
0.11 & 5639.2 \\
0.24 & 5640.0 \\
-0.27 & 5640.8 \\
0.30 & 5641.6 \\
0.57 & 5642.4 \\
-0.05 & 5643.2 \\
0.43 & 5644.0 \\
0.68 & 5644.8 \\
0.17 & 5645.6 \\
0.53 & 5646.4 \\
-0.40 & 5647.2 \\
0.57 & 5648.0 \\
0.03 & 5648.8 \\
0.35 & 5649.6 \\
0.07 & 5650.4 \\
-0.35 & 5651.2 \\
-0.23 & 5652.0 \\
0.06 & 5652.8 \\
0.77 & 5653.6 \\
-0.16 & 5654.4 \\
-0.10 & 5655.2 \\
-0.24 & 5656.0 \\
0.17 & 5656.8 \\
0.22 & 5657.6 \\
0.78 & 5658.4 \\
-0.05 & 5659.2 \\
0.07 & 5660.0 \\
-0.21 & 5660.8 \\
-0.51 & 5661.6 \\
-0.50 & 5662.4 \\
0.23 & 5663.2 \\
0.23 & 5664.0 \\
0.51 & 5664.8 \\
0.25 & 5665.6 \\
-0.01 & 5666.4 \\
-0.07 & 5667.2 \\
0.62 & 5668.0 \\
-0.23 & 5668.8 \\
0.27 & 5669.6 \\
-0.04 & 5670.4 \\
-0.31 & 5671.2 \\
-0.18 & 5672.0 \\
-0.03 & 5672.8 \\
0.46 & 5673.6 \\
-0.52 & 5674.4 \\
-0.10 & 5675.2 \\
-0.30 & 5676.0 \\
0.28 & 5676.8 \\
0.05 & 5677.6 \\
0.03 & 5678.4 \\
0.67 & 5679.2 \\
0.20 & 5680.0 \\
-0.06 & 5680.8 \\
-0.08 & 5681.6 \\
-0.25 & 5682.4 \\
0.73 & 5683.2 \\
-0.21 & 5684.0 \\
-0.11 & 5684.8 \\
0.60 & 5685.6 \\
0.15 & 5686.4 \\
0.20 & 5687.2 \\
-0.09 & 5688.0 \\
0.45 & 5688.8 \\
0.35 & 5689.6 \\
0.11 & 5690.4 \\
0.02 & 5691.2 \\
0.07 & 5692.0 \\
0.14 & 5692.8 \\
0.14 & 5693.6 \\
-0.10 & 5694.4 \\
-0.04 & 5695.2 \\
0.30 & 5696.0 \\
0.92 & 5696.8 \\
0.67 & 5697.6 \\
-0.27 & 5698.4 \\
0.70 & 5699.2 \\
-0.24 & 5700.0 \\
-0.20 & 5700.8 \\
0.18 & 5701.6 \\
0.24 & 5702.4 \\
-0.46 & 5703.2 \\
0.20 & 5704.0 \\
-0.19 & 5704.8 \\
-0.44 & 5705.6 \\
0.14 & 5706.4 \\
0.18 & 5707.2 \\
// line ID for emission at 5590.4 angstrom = [O III]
